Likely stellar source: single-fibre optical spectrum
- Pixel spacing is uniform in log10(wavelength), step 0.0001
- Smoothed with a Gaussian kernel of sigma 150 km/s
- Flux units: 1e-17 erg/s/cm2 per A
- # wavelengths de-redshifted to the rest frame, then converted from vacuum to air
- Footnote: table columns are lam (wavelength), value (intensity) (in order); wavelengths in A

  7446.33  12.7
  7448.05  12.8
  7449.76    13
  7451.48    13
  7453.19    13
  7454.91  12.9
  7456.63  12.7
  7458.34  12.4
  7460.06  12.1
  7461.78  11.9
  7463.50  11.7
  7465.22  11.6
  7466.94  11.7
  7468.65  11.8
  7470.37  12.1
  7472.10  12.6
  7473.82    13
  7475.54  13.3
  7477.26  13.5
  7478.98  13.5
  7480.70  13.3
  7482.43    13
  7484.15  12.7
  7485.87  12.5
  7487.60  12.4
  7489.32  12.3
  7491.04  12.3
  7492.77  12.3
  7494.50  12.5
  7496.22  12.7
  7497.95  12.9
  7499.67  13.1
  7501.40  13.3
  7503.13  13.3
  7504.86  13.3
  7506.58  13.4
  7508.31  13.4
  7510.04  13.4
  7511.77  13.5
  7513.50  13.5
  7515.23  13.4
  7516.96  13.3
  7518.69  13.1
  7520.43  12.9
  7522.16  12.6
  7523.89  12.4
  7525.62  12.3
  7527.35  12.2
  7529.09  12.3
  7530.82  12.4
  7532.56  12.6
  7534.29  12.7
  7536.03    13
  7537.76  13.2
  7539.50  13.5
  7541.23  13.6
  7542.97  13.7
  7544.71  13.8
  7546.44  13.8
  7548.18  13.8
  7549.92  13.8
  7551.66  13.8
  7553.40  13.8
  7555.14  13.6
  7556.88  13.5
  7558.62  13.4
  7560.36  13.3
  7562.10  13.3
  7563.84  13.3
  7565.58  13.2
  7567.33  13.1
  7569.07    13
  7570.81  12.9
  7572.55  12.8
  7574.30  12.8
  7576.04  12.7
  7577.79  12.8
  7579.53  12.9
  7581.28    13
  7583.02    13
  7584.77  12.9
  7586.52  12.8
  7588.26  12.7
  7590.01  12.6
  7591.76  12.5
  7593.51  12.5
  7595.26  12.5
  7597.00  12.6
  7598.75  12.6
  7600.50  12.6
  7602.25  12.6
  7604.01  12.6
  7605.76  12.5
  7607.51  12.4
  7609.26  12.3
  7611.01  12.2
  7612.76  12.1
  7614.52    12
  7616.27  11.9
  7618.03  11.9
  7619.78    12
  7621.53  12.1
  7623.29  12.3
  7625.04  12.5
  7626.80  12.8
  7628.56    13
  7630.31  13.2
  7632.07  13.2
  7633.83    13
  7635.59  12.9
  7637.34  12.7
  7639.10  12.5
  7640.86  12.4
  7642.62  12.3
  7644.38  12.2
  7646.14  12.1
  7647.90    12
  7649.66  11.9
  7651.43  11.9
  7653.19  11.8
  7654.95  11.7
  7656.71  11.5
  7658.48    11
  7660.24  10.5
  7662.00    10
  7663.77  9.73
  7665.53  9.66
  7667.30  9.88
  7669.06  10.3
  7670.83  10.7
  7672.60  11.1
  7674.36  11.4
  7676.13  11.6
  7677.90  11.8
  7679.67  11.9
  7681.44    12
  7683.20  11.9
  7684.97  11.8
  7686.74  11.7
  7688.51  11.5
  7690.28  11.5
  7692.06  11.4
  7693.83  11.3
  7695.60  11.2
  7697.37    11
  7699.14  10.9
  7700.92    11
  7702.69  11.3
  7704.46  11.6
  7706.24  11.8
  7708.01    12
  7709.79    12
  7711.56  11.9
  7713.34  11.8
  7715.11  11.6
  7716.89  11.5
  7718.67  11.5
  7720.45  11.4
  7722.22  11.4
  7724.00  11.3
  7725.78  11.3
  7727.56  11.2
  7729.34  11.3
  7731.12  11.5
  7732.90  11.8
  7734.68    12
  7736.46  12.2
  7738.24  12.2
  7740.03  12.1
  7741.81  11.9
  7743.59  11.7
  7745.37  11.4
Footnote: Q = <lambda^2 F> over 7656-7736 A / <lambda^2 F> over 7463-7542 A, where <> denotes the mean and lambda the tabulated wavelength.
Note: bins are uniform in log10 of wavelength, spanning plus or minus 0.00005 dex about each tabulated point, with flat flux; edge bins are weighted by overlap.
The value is 0.93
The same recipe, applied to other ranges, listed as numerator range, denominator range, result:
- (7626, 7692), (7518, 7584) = 0.92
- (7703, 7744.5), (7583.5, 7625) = 0.97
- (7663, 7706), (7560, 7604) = 0.90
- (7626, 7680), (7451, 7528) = 0.96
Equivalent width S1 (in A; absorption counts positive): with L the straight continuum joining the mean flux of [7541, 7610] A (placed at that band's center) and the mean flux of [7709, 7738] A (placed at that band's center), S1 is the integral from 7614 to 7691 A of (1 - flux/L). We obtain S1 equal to 3.4 A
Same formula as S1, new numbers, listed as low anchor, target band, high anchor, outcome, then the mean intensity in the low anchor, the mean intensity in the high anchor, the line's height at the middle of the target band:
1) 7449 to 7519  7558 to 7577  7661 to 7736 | -1.3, 12.8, 11.3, 12.2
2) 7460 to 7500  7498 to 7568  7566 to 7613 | -3.4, 12.5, 12.7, 12.6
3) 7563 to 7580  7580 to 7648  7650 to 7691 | -1.9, 13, 11.2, 12.2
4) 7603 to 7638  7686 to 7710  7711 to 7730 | 0.5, 12.5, 11.5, 11.7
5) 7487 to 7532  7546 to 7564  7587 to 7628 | -1.3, 12.9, 12.4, 12.6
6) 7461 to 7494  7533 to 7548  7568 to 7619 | -1.0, 12.5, 12.6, 12.5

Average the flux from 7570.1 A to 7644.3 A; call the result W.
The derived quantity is 12.6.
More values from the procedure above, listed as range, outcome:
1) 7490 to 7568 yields 13.1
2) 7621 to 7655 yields 12.4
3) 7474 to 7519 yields 13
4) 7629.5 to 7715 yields 11.6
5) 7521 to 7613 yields 12.9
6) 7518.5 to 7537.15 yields 12.6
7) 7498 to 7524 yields 13.2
